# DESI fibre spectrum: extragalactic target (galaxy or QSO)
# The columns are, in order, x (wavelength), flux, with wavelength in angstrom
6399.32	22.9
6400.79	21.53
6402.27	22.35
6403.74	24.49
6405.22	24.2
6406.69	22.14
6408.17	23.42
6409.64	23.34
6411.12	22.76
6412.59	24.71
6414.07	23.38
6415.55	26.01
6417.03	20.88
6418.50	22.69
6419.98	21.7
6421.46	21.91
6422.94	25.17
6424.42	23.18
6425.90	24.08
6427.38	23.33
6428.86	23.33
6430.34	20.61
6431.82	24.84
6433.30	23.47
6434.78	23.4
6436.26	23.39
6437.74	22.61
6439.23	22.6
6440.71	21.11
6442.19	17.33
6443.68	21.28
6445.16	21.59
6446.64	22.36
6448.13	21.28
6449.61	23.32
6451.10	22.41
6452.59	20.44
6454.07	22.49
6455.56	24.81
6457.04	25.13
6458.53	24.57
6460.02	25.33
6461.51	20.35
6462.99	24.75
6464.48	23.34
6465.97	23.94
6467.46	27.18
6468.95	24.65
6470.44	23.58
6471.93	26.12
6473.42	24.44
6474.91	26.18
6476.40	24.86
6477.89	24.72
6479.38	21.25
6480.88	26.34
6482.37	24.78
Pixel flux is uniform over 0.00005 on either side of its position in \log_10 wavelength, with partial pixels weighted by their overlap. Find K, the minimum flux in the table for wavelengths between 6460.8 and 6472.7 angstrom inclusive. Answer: 20.35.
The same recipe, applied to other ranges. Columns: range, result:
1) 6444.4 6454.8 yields 20.44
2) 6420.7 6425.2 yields 21.91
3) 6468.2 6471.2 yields 23.58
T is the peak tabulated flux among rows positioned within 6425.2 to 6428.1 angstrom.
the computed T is 24.08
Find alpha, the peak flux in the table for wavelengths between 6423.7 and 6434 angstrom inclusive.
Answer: 24.84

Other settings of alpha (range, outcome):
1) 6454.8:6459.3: 25.13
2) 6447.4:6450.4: 23.32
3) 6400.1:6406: 24.49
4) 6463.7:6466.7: 23.94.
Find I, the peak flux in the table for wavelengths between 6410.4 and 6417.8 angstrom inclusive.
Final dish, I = 26.01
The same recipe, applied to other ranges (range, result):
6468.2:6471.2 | 24.65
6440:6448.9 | 22.36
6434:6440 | 23.4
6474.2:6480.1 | 26.18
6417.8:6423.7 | 25.17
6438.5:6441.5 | 22.6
